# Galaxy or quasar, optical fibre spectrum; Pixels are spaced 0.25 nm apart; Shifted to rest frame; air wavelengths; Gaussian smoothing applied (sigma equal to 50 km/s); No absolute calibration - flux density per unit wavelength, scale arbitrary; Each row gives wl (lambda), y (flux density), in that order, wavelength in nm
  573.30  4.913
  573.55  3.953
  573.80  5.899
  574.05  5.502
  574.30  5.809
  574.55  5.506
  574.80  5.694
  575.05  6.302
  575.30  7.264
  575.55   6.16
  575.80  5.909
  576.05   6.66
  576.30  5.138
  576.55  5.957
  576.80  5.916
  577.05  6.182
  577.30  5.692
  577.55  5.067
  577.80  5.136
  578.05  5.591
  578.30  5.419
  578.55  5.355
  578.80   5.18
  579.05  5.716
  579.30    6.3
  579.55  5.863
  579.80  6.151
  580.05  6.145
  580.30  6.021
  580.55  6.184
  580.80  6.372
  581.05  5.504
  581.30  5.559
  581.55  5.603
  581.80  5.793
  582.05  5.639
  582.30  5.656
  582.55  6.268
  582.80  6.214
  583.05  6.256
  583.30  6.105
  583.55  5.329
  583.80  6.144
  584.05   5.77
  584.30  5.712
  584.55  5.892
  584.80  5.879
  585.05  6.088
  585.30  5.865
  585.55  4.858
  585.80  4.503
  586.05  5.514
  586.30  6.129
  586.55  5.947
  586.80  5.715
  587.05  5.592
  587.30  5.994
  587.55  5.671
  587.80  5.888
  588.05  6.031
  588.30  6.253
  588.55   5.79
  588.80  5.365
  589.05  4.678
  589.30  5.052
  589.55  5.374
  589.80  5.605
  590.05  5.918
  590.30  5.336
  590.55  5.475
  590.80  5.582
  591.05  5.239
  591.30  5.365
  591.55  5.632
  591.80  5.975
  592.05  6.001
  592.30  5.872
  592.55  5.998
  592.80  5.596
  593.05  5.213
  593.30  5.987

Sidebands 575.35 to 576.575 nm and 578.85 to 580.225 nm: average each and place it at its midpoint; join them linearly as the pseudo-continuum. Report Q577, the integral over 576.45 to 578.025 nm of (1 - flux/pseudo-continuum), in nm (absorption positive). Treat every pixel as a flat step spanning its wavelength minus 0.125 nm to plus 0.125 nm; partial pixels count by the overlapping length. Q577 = 0.10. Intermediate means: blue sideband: 6.04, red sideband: 5.99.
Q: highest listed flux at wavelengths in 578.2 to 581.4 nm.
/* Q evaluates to 6.372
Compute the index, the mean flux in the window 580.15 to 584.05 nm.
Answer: 5.91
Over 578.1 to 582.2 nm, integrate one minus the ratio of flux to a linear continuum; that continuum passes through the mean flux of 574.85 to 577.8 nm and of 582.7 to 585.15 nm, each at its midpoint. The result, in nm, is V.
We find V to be 0.110 nm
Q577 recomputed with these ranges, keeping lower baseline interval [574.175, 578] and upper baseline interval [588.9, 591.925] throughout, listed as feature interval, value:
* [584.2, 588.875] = -0.14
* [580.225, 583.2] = -0.11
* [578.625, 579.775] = 0.00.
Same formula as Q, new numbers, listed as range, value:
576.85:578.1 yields 6.182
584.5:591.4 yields 6.253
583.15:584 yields 6.144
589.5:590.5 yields 5.918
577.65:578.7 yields 5.591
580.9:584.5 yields 6.268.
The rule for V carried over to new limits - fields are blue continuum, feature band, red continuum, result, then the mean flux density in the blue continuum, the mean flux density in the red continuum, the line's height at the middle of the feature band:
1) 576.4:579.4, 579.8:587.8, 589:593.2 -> -0.33 nm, 5.62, 5.54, 5.58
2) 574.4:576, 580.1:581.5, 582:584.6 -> 0.02 nm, 6.16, 5.92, 5.99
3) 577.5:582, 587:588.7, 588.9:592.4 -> -0.10 nm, 5.73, 5.5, 5.56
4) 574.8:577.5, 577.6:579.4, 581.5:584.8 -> 0.15 nm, 6.07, 5.88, 6.01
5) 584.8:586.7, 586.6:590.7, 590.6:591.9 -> -0.04 nm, 5.58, 5.55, 5.56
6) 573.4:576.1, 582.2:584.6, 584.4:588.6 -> -0.07 nm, 5.85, 5.74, 5.77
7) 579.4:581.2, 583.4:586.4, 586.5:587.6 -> 0.11 nm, 6.03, 5.78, 5.86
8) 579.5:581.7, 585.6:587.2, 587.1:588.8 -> 0.10 nm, 5.93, 5.88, 5.89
